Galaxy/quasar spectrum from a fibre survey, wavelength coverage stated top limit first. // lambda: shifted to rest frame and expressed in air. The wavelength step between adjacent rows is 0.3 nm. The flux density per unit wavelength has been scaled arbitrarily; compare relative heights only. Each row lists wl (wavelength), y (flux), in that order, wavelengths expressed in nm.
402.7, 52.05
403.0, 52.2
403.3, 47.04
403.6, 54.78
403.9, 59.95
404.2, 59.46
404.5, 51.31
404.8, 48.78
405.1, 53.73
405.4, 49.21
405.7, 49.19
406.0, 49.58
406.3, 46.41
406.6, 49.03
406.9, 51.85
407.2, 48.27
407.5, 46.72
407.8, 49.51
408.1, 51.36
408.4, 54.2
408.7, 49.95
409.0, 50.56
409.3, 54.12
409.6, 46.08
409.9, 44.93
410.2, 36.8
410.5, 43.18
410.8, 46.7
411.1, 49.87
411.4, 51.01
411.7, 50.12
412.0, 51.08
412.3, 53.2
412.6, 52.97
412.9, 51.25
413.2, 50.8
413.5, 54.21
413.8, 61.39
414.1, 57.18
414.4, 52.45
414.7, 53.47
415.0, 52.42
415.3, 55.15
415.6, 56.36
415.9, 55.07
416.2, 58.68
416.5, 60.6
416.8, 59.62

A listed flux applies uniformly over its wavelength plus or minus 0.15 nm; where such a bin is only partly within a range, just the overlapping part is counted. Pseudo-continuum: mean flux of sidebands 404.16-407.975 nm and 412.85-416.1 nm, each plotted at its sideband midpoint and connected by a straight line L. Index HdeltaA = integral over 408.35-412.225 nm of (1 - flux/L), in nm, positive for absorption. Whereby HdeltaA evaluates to 0.299 nm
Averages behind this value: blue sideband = 50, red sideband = 54.7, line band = 48.3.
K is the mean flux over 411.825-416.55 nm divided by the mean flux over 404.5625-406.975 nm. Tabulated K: 1.10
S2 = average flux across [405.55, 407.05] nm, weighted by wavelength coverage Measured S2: 49.2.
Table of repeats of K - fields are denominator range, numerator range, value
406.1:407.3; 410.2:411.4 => 0.94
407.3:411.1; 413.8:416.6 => 1.17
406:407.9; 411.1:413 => 1.06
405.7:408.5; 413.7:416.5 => 1.13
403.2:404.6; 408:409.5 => 0.94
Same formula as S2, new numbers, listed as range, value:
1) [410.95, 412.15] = 50.5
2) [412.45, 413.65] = 52.3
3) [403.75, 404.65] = 56.9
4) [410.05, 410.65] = 40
